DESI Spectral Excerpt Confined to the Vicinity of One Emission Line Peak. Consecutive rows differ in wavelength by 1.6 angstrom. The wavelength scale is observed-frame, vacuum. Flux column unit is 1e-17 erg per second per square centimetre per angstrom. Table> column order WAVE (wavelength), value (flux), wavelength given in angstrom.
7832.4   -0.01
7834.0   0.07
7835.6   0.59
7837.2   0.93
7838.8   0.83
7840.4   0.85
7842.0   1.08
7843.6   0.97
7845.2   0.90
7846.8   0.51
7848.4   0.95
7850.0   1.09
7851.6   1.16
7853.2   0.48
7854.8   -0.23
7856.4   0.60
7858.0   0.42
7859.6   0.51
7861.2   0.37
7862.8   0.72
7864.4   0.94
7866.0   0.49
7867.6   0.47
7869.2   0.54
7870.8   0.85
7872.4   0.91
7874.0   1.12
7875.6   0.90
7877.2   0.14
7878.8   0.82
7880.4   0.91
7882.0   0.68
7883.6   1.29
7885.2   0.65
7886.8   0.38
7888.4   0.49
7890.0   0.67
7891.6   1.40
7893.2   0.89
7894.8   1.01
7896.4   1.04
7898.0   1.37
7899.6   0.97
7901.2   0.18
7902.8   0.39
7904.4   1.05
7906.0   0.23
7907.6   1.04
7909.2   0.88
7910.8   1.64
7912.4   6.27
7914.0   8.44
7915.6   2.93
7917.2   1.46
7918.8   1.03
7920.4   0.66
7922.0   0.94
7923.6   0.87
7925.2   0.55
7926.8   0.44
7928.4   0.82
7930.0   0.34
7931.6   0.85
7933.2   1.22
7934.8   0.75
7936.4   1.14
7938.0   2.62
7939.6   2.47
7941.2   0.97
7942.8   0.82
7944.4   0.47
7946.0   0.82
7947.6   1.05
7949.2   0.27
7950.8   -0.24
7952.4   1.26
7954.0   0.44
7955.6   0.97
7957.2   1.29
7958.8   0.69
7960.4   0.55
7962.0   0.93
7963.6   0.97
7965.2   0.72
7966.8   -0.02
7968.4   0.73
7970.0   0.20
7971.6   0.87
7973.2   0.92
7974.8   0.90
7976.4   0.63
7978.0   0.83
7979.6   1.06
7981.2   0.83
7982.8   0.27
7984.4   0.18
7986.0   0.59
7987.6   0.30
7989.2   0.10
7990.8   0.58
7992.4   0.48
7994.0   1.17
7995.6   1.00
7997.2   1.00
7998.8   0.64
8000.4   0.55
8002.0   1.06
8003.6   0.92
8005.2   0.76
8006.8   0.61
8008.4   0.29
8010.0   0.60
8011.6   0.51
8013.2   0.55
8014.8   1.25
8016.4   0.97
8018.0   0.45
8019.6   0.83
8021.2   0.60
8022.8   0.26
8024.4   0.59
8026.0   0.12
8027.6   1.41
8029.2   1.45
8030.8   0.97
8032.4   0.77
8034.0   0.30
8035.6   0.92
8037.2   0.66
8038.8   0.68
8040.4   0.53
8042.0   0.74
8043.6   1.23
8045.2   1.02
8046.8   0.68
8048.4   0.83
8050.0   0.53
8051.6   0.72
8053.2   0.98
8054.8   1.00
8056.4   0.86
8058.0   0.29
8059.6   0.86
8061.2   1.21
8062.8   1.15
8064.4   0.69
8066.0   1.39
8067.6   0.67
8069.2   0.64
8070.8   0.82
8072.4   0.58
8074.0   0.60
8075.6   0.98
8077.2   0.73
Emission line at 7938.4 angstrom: [N II] 6583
